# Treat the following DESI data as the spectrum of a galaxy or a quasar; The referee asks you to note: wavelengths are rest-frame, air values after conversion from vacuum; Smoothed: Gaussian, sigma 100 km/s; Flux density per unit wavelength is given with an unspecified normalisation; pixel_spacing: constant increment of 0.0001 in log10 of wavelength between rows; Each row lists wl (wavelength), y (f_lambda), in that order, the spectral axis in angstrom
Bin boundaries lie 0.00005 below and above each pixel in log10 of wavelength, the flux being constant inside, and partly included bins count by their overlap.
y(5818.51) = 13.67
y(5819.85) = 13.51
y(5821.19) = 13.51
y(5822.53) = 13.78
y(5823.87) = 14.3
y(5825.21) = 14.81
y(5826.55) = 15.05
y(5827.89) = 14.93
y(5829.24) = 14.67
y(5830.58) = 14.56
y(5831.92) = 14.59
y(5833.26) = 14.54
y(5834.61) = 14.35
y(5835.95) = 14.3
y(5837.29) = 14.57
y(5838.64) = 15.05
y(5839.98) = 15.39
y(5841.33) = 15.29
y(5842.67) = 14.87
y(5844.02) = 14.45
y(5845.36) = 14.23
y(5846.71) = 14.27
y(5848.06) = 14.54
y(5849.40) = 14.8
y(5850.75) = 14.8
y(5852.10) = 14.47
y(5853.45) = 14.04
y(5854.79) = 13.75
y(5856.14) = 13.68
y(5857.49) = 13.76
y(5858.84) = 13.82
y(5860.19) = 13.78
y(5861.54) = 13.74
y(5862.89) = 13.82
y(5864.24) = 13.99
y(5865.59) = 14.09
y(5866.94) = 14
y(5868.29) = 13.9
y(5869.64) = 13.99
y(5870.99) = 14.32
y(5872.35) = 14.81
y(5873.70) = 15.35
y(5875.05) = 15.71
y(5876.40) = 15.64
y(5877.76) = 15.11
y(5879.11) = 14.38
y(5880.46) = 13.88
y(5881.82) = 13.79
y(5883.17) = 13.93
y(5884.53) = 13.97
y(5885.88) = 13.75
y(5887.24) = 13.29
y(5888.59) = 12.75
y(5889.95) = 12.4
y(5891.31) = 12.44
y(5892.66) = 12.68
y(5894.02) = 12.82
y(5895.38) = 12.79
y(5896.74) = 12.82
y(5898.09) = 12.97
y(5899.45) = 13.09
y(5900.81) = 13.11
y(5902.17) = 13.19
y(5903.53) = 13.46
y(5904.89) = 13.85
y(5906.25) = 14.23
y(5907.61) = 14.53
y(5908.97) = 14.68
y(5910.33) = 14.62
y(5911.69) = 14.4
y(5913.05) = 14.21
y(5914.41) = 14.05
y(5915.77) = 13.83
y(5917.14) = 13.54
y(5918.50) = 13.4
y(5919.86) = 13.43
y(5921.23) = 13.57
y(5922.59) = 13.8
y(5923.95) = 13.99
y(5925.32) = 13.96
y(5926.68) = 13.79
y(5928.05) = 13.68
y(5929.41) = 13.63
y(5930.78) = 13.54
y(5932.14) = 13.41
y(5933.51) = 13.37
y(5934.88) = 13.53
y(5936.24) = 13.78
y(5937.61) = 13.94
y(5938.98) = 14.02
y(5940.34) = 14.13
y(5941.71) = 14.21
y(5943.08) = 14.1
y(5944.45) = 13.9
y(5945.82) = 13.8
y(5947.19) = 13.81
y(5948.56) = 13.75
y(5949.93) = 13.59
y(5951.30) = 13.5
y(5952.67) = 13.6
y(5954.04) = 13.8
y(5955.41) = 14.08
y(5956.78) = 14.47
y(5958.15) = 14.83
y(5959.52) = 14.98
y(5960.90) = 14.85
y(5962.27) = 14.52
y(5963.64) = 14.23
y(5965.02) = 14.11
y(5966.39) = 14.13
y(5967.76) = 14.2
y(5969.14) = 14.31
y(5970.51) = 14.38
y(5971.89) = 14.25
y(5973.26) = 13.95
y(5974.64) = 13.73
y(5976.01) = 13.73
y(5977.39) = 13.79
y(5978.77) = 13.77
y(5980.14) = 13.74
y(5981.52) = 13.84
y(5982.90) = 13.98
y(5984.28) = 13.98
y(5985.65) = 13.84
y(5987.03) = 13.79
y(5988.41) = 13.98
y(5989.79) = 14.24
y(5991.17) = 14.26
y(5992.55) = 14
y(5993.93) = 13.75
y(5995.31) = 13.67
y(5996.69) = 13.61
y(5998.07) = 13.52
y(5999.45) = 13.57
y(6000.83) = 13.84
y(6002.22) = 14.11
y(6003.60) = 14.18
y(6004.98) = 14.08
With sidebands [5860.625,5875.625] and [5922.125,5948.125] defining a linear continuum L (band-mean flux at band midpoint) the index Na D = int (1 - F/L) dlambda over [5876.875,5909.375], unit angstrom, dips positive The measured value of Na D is 1.45 angstrom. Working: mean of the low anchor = 14.3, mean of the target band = 13.5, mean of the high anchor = 13.8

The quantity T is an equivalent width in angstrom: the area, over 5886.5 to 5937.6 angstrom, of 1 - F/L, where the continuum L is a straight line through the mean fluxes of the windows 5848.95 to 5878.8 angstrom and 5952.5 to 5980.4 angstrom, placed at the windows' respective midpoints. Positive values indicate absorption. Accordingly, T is 2.60 angstrom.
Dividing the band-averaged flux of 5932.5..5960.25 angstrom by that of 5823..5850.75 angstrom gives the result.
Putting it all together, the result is 0.95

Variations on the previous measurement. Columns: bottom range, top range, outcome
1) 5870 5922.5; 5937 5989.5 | 1.02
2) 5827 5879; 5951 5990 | 0.97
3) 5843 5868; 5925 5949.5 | 0.98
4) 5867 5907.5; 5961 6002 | 1.02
